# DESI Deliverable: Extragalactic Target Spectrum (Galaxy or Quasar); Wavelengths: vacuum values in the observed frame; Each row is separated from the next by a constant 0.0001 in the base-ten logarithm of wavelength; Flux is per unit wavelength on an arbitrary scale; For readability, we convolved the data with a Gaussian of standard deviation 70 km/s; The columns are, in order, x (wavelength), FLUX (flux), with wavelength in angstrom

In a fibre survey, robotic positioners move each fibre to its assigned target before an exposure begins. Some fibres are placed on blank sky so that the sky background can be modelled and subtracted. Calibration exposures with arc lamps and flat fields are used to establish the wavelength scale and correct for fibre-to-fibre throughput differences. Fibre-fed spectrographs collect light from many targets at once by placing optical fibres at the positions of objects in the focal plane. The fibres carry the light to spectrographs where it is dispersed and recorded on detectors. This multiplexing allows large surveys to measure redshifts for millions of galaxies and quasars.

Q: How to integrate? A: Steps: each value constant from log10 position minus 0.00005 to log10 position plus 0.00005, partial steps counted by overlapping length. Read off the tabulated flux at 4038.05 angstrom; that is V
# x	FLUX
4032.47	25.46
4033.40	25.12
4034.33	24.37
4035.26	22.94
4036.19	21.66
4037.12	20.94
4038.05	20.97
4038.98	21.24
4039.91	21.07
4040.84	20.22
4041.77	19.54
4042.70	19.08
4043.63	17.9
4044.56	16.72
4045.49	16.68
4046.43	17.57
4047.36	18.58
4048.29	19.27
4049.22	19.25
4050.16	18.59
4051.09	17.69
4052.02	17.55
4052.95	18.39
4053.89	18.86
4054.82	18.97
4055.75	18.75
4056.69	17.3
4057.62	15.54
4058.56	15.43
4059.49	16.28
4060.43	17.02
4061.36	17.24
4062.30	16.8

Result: 20.97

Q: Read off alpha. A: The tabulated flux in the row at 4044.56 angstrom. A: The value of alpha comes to 16.72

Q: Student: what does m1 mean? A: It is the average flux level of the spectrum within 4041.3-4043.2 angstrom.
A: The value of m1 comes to 19.3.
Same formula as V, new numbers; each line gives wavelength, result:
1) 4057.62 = 15.54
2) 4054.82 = 18.97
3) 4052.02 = 17.55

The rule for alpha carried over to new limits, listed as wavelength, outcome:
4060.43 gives 17.02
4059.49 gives 16.28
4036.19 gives 21.66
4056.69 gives 17.3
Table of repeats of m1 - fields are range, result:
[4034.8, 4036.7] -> 22.3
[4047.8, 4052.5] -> 18.5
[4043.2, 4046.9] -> 17.2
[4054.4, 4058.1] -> 17.6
